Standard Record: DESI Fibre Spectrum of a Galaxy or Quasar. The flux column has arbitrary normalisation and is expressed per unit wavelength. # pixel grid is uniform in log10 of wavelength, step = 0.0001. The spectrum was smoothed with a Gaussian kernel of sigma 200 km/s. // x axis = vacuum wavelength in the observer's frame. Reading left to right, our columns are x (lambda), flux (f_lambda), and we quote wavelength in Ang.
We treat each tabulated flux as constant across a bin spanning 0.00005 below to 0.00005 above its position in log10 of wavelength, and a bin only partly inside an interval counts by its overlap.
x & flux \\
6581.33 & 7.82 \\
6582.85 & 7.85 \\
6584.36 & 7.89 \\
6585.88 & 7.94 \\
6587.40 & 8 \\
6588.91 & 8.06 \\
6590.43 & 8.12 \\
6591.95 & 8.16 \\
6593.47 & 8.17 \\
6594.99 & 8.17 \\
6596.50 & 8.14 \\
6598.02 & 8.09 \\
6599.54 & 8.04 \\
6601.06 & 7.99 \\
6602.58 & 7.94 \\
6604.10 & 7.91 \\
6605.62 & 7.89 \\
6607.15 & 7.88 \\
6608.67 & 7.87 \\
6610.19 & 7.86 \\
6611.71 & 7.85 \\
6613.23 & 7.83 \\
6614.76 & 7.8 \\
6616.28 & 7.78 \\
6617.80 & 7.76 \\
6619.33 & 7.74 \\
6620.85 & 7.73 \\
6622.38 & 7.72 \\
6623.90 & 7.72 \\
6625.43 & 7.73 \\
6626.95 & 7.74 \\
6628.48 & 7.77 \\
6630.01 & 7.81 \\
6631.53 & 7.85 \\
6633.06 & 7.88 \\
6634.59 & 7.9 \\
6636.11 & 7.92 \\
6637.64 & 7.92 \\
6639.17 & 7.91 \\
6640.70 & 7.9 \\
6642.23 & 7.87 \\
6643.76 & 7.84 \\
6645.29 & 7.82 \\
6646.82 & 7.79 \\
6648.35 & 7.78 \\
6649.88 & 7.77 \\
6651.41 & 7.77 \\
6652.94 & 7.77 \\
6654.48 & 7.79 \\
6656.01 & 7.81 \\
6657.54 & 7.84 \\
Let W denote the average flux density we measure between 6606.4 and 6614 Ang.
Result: 7.86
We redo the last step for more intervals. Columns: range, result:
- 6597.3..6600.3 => 8.06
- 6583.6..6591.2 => 8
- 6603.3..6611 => 7.88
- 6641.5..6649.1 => 7.82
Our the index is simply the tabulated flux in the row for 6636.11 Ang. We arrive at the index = 7.92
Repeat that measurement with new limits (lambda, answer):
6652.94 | 7.77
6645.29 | 7.82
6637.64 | 7.92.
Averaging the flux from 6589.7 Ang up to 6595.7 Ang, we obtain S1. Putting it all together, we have 8.15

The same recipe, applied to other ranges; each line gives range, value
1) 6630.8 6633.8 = 7.86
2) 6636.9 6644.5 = 7.88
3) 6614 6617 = 7.8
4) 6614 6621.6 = 7.77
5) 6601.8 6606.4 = 7.9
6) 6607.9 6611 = 7.88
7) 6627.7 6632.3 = 7.8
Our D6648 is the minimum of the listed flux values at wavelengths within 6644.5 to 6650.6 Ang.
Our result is 7.77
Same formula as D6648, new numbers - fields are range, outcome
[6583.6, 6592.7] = 7.89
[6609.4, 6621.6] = 7.73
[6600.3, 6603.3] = 7.94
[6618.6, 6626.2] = 7.72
